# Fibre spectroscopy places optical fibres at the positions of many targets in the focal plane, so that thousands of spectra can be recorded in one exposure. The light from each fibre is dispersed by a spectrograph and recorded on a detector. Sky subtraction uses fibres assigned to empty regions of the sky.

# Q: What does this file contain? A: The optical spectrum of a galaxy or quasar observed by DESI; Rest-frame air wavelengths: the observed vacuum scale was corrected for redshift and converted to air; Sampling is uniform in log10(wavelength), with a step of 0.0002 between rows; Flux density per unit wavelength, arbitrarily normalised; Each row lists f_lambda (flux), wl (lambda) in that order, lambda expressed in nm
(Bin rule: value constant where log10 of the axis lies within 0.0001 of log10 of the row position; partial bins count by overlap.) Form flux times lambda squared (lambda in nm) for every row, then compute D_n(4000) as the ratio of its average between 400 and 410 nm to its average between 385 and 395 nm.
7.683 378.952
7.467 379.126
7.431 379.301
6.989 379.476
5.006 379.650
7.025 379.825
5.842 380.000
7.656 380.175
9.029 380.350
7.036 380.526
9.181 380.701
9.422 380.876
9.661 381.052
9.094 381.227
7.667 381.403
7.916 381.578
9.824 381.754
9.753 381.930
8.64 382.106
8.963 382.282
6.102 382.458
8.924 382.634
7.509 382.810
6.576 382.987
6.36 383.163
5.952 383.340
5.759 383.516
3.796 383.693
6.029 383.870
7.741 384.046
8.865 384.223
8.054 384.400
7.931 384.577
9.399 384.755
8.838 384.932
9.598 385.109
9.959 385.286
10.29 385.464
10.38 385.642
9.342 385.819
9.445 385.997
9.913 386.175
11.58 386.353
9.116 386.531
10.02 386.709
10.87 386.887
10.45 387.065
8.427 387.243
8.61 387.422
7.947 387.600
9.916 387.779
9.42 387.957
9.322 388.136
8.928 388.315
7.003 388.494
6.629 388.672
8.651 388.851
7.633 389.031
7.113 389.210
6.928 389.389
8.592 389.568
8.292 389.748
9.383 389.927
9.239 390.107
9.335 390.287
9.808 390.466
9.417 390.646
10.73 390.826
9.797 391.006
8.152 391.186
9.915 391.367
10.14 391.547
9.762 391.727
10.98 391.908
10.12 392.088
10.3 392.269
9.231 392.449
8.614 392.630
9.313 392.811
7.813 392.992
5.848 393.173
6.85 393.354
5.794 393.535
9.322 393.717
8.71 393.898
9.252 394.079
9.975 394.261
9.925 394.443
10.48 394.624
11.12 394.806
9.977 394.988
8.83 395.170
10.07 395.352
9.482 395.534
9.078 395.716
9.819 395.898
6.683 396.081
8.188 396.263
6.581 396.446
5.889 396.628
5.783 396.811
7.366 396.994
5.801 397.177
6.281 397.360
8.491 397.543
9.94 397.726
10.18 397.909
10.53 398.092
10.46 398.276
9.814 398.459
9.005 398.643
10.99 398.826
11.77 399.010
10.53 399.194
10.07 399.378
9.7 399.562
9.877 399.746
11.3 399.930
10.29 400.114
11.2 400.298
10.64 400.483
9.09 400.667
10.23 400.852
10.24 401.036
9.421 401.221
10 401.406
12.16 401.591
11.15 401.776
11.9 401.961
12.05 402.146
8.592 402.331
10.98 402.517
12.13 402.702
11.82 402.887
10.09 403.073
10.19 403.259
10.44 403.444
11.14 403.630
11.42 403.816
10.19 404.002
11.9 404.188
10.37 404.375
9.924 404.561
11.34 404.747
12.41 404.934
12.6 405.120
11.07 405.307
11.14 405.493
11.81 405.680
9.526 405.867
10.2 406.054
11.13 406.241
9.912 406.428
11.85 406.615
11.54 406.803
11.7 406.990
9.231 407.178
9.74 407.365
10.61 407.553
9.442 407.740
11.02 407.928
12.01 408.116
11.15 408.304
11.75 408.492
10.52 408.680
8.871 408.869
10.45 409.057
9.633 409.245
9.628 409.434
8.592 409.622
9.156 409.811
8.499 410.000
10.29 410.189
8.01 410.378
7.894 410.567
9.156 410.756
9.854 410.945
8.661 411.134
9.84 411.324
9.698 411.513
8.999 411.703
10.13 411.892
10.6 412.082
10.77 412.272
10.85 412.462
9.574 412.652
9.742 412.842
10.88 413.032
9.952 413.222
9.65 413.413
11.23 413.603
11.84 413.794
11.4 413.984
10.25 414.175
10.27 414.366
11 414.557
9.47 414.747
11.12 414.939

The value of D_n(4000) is 1.3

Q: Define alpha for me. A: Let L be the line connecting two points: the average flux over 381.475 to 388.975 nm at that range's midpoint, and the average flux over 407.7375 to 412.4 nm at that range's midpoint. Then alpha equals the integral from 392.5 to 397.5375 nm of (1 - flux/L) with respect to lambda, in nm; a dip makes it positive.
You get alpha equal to 0.43 nm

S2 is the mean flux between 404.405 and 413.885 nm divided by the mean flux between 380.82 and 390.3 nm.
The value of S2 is 1.20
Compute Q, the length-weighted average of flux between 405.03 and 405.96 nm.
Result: 11.2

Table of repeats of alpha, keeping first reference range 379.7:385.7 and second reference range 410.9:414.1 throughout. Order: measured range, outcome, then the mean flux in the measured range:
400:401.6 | -0.16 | 10.3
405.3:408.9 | -0.33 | 10.7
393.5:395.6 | -0.14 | 9.51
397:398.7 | 0.05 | 8.86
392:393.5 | 0.06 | 8.41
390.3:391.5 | -0.14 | 9.64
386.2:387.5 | -0.24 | 9.88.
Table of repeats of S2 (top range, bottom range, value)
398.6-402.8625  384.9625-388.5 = 1.11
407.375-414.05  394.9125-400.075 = 1.11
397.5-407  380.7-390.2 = 1.25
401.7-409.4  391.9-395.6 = 1.19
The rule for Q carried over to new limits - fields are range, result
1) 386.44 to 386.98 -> 10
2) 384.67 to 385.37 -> 9.46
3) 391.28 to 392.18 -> 10.2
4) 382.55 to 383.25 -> 7.33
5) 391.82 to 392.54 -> 10.2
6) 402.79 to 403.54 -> 10.7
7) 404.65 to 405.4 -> 11.8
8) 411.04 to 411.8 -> 9.3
